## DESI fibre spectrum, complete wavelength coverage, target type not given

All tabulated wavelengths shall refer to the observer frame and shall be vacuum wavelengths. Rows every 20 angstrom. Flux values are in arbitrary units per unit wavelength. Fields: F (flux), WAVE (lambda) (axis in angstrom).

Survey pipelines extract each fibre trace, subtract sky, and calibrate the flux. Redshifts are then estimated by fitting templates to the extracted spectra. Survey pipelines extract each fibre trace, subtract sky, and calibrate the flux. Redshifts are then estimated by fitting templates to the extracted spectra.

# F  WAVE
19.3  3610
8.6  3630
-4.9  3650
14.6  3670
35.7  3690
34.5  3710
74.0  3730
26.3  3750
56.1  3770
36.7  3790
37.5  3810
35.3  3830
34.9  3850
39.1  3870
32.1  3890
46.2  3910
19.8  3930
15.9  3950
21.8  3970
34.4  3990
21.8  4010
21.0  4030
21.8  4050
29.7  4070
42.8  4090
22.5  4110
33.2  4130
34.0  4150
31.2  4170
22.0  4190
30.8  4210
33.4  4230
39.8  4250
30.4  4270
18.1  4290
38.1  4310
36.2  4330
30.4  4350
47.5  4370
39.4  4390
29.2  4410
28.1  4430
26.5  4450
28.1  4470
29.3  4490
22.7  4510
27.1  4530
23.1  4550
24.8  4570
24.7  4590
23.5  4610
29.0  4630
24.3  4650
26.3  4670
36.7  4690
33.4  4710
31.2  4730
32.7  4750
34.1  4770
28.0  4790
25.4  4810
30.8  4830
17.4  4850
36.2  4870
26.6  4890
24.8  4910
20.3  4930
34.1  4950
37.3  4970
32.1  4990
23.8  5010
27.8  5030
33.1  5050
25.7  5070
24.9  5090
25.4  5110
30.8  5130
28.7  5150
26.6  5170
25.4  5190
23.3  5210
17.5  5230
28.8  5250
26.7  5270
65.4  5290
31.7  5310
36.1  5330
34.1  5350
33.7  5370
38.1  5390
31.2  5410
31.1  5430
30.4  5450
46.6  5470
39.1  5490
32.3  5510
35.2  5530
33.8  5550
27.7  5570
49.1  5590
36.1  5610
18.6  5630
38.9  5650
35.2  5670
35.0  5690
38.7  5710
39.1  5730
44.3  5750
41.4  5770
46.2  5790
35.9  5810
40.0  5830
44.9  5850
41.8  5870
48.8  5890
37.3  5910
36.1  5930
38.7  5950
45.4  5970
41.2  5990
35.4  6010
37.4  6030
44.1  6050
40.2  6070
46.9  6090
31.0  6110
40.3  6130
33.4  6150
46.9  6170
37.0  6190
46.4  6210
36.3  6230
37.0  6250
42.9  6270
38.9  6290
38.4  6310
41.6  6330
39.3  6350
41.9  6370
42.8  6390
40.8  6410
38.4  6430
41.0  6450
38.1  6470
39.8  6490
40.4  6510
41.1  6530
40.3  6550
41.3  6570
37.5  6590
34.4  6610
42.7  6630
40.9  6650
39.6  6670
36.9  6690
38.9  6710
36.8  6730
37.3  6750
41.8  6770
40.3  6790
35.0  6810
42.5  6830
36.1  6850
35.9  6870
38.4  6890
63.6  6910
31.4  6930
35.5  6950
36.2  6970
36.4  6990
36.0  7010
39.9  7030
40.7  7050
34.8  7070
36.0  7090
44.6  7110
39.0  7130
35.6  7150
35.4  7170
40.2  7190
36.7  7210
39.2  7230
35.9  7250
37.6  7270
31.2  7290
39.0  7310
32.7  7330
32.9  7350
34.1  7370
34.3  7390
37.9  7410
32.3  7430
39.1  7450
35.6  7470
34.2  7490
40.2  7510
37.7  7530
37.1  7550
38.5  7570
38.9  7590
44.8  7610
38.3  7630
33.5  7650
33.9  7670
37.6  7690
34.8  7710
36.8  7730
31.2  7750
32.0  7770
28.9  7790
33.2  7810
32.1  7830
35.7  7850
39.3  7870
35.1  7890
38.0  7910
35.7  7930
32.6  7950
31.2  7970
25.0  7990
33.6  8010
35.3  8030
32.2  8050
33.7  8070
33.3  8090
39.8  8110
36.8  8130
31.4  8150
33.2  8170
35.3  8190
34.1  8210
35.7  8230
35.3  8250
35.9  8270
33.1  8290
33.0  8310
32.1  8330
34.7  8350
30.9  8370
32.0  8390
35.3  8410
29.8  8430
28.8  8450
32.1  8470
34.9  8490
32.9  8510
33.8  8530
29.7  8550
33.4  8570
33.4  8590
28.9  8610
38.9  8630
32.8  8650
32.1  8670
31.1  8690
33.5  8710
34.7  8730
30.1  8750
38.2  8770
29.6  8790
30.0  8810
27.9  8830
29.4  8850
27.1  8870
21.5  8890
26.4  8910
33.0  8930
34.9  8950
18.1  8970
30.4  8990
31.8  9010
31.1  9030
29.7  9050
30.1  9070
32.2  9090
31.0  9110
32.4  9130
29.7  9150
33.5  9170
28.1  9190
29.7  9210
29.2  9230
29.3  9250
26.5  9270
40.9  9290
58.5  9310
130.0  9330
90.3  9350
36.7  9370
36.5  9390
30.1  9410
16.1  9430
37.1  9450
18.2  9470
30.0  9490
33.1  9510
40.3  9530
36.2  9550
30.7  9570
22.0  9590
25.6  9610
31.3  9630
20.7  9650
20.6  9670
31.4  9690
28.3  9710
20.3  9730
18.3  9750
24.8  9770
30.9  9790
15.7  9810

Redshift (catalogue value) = 0.42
